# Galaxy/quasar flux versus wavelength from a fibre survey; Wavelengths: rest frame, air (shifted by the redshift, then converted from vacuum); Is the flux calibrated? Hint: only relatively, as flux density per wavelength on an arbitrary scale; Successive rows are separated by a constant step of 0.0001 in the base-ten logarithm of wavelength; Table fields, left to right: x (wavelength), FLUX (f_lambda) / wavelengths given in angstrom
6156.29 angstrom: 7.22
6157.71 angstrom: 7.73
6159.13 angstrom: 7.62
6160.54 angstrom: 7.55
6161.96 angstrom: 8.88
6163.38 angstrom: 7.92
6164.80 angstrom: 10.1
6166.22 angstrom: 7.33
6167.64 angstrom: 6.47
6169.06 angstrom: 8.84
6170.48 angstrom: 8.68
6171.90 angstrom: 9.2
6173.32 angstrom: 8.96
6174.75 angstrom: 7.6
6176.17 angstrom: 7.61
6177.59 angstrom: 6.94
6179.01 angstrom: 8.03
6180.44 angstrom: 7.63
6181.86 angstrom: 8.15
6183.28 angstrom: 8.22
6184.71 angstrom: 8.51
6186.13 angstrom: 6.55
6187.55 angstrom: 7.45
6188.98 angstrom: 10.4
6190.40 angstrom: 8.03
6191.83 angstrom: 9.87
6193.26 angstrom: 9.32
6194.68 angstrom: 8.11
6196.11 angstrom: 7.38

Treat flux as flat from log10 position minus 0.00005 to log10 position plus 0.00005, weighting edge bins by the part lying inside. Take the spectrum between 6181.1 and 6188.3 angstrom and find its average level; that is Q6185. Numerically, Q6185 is 7.79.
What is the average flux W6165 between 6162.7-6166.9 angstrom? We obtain 8.46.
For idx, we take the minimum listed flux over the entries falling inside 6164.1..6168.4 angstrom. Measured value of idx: 6.47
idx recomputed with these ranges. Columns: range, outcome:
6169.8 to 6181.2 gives 6.94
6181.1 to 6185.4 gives 8.15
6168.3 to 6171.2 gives 8.68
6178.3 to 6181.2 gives 7.63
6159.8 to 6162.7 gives 7.55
